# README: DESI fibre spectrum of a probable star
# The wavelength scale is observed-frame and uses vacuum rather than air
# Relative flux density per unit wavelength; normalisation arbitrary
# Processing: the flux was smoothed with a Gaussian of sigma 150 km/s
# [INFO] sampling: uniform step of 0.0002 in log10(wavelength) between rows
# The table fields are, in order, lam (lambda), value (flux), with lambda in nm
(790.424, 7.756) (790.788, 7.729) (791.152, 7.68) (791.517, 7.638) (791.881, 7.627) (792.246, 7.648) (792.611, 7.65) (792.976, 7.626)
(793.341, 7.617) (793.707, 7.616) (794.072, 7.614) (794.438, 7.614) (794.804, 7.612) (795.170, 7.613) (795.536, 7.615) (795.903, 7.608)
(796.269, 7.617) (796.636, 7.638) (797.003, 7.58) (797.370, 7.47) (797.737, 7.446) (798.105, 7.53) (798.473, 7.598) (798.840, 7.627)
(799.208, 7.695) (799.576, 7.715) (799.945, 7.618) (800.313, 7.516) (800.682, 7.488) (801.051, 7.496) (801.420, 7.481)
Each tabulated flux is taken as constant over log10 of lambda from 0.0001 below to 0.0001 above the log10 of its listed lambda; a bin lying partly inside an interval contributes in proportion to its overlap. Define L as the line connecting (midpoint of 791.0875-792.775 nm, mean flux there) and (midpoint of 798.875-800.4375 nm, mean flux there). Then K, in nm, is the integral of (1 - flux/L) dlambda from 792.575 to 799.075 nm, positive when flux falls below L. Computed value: 0.041 nm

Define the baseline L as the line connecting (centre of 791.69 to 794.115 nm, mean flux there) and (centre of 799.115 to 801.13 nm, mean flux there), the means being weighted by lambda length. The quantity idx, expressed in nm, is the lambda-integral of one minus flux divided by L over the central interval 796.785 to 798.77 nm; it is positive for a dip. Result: 0.02 nm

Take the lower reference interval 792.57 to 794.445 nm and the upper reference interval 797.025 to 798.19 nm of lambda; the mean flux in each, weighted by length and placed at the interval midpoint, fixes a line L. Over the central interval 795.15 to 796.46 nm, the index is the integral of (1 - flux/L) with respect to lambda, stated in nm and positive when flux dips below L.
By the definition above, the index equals -0.011 nm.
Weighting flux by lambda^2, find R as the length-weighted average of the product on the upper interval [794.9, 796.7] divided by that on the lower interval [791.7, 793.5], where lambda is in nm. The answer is 1.01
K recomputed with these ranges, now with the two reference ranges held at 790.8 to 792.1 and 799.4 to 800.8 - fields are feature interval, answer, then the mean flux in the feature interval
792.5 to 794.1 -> 0.004 nm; 7.63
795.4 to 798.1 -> 0.017 nm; 7.56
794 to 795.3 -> 0.003 nm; 7.61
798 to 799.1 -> 0.000 nm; 7.6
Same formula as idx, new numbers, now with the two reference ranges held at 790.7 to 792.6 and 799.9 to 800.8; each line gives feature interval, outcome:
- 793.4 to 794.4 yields 0.00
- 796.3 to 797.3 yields 0.00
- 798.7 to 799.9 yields -0.02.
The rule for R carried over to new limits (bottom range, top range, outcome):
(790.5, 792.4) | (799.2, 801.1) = 1.01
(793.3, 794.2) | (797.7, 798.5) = 1.00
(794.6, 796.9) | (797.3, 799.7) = 1.00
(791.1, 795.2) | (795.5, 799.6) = 1.01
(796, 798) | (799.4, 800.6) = 1.01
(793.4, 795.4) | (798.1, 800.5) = 1.01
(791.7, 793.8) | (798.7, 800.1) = 1.02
